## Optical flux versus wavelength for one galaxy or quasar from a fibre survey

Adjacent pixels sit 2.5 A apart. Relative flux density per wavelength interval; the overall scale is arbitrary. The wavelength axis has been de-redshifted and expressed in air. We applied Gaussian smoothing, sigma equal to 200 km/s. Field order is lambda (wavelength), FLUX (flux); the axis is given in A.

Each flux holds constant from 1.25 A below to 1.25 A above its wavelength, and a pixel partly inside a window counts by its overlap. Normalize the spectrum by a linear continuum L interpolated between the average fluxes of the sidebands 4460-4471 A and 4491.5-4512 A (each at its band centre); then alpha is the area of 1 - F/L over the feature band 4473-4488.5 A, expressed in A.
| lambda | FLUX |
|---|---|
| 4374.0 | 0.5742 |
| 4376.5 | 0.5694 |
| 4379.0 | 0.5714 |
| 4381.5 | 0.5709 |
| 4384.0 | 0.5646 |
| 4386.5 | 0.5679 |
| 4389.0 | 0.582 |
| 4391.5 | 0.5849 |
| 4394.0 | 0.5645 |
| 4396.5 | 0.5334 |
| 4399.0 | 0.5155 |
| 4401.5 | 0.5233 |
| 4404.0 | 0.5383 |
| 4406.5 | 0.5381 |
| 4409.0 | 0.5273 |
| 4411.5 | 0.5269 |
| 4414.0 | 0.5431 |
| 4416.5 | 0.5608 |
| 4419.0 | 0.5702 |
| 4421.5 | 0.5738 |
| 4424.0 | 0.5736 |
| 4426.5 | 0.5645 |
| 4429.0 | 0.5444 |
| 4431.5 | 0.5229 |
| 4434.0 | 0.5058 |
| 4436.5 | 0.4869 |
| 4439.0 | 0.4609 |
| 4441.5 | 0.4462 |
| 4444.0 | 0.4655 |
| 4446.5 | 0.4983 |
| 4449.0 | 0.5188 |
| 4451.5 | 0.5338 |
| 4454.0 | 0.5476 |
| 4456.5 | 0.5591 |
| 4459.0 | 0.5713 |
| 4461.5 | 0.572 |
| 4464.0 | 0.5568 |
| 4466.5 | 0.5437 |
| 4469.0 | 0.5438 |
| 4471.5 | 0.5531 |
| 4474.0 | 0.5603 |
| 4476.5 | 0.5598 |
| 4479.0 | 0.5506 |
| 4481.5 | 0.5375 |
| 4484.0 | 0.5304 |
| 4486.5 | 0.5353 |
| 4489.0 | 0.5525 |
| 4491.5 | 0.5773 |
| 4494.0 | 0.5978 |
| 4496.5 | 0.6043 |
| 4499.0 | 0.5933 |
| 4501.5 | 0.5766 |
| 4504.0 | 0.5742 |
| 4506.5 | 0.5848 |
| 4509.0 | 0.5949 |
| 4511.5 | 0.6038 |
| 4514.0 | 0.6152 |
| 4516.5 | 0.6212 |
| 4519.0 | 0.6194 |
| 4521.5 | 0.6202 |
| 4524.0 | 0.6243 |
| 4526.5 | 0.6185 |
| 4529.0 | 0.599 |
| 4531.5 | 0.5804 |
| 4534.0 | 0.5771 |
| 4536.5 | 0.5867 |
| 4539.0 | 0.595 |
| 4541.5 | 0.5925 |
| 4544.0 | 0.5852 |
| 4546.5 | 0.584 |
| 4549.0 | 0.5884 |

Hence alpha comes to 0.64 A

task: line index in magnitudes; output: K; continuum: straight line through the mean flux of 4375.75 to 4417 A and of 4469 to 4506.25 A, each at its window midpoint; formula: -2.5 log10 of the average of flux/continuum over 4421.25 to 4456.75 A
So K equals 0.08 mag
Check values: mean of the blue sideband 0.552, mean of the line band 0.518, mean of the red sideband 0.564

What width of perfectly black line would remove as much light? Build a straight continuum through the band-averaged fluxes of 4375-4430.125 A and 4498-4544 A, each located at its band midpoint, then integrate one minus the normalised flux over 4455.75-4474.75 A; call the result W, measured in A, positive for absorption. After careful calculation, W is 0.7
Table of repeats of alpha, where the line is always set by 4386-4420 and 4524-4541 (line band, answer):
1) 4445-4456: 0.8 A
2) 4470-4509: 0.9 A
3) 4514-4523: -0.5 A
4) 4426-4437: 0.7 A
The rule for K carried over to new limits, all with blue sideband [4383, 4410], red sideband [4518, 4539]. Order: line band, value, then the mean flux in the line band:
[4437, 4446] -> 0.220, 0.463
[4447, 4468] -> 0.049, 0.548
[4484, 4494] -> 0.056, 0.557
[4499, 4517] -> -0.001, 0.595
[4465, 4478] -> 0.052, 0.552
